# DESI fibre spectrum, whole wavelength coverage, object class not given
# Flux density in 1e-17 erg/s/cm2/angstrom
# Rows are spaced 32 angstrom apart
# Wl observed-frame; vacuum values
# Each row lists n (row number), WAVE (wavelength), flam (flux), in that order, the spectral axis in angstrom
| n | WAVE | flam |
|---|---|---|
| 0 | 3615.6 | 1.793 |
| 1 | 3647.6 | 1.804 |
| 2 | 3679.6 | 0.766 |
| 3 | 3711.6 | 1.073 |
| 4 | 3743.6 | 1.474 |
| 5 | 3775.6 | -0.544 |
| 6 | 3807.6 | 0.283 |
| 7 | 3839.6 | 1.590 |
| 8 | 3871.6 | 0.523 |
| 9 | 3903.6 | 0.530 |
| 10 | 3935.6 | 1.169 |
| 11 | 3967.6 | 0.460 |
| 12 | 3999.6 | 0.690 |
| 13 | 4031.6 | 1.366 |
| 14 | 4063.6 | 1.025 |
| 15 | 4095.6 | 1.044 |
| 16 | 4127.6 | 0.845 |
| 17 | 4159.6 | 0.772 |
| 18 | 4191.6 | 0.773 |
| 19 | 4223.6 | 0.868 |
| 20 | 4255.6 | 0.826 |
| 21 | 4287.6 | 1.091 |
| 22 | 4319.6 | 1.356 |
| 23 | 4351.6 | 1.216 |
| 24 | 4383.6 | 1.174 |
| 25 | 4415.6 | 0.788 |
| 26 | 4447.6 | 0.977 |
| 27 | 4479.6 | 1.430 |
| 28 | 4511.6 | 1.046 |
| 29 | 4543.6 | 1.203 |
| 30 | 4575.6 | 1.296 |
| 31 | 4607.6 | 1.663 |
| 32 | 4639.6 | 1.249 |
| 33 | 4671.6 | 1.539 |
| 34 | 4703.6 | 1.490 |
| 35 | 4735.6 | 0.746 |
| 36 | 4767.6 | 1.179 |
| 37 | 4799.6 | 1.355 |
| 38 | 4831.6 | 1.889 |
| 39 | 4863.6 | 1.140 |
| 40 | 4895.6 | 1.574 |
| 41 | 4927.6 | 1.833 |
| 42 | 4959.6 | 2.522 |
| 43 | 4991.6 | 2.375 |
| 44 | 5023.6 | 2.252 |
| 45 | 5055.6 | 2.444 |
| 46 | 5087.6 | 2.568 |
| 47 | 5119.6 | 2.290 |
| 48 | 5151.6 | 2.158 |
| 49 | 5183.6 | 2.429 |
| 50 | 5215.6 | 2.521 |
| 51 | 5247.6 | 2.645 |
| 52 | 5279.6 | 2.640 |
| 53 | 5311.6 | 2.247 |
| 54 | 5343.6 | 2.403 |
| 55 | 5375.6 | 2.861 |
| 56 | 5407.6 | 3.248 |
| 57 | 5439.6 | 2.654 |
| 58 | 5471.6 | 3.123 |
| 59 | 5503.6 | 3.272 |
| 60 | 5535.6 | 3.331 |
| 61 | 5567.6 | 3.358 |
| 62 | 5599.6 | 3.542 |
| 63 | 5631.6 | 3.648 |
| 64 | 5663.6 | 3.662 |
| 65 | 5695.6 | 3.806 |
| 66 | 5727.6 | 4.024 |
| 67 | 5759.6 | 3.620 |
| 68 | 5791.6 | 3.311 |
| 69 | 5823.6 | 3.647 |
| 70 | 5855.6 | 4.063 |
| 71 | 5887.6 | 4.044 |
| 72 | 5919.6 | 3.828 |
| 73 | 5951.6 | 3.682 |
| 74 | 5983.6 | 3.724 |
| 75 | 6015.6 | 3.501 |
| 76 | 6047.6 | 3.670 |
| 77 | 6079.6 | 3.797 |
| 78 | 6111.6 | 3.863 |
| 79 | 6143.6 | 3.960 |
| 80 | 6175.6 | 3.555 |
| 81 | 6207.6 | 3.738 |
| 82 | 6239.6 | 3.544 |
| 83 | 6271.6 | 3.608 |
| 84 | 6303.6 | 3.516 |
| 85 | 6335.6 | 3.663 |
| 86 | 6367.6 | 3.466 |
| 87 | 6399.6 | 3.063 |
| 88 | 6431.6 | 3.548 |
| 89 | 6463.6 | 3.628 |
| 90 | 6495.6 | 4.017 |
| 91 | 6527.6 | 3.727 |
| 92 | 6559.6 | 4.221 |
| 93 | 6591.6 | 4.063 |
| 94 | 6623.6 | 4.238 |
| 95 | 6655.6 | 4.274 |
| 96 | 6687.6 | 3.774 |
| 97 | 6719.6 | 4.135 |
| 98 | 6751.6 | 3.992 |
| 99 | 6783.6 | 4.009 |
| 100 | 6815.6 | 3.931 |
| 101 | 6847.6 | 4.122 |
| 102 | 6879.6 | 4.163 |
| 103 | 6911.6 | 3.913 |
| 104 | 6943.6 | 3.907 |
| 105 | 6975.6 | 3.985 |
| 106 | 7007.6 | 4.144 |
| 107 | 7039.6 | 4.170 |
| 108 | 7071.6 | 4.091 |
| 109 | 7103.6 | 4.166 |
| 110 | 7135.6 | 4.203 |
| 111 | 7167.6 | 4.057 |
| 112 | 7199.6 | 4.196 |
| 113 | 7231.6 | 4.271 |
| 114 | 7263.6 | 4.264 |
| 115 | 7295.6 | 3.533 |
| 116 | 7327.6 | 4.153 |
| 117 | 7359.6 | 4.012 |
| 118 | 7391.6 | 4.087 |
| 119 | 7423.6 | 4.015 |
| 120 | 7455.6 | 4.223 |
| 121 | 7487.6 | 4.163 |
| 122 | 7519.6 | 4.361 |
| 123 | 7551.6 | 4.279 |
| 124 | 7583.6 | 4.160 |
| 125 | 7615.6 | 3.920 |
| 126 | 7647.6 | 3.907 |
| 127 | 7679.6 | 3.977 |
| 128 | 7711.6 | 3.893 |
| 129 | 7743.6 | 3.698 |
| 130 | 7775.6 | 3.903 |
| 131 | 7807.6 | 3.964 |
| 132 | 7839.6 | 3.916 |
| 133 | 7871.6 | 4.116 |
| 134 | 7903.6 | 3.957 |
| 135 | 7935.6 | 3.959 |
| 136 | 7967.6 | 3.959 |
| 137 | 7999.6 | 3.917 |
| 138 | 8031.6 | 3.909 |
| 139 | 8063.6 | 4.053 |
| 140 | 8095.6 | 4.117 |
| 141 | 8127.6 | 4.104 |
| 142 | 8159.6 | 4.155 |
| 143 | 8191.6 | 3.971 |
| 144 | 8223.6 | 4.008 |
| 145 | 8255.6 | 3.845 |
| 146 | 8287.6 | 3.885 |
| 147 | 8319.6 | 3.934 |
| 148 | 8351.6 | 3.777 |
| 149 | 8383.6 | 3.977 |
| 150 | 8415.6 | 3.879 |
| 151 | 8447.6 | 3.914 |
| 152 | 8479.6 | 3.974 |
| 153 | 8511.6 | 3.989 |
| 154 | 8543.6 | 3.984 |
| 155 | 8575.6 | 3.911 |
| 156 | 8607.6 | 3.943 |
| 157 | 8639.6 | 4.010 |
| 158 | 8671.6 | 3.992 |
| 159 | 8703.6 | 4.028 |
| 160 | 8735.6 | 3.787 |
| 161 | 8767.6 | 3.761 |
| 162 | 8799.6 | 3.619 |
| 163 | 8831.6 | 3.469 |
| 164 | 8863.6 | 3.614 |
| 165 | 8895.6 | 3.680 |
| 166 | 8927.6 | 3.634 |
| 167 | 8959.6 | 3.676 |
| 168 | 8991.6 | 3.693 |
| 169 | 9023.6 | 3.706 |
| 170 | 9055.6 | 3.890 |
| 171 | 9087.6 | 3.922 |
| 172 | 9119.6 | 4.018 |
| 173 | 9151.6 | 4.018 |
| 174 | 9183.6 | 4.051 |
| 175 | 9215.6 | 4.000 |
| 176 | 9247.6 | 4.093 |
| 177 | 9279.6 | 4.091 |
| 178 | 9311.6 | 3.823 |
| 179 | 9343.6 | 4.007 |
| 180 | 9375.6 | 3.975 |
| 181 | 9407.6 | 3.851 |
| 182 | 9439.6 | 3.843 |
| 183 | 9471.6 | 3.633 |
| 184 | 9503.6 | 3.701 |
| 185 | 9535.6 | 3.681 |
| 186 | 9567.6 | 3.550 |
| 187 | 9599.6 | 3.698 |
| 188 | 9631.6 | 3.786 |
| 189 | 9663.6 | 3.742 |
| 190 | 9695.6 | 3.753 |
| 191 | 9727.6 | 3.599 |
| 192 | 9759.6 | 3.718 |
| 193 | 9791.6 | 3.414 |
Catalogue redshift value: 0.237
